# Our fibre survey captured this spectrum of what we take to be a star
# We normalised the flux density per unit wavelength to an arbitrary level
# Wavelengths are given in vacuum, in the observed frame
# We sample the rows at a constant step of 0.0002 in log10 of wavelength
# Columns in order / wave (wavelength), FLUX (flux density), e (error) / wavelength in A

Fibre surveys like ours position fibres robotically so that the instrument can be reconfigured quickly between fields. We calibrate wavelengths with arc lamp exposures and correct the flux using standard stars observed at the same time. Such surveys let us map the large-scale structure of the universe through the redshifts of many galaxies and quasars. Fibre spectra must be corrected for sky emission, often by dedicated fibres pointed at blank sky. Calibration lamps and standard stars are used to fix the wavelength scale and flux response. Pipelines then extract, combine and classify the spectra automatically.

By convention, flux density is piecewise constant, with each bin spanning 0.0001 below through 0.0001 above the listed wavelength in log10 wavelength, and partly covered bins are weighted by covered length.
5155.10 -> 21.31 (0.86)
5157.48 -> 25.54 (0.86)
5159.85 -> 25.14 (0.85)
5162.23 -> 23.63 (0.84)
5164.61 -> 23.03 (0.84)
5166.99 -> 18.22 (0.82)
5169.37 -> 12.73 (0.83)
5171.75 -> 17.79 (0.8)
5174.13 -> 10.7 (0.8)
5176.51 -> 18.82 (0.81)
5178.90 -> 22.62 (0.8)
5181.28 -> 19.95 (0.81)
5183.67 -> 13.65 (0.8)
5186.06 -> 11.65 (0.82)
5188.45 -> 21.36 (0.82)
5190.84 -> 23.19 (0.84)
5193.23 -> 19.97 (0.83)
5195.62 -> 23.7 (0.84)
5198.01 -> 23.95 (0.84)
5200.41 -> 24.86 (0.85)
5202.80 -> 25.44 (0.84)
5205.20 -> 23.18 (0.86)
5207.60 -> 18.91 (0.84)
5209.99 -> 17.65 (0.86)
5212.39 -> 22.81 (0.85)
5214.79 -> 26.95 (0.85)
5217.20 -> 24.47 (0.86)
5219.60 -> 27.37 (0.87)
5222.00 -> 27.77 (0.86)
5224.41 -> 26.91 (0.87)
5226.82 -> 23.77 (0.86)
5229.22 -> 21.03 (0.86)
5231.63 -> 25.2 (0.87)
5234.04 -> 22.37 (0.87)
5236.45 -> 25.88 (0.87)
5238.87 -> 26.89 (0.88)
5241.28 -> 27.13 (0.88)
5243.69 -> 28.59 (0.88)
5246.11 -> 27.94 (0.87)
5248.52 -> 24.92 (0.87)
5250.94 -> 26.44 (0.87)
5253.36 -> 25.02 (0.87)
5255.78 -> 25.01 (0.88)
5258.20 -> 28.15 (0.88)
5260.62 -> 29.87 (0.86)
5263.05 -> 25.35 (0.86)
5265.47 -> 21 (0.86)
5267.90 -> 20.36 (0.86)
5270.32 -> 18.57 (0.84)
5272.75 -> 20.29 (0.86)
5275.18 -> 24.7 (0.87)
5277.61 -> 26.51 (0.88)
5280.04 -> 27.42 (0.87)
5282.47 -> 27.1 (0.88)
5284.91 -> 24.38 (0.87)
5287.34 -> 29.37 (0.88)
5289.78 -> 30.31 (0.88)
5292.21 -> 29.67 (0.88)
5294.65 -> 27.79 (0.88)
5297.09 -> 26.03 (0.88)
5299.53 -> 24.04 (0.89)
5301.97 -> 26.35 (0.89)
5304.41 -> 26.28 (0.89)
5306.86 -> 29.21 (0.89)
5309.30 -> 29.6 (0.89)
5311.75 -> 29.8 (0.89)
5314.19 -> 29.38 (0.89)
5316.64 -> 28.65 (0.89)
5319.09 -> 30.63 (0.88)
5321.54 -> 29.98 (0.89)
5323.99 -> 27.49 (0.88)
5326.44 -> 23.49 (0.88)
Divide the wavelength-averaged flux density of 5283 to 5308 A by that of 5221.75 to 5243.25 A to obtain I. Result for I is 1.08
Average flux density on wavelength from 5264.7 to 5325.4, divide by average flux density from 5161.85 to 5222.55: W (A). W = 1.28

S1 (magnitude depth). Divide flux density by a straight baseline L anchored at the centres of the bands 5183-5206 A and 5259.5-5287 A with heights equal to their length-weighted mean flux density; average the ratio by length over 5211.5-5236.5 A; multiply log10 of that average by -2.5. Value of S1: -0.12 mag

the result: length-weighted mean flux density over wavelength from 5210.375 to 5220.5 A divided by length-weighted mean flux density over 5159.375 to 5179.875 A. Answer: 1.3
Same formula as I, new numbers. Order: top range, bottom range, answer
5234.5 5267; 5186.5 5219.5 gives 1.15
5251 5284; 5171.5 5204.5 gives 1.23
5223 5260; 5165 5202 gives 1.35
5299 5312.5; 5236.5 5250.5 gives 1.03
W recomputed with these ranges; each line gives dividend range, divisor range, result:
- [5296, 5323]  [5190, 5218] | 1.23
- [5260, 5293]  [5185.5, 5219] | 1.13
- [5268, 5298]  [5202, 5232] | 1.08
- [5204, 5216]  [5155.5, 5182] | 1.10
